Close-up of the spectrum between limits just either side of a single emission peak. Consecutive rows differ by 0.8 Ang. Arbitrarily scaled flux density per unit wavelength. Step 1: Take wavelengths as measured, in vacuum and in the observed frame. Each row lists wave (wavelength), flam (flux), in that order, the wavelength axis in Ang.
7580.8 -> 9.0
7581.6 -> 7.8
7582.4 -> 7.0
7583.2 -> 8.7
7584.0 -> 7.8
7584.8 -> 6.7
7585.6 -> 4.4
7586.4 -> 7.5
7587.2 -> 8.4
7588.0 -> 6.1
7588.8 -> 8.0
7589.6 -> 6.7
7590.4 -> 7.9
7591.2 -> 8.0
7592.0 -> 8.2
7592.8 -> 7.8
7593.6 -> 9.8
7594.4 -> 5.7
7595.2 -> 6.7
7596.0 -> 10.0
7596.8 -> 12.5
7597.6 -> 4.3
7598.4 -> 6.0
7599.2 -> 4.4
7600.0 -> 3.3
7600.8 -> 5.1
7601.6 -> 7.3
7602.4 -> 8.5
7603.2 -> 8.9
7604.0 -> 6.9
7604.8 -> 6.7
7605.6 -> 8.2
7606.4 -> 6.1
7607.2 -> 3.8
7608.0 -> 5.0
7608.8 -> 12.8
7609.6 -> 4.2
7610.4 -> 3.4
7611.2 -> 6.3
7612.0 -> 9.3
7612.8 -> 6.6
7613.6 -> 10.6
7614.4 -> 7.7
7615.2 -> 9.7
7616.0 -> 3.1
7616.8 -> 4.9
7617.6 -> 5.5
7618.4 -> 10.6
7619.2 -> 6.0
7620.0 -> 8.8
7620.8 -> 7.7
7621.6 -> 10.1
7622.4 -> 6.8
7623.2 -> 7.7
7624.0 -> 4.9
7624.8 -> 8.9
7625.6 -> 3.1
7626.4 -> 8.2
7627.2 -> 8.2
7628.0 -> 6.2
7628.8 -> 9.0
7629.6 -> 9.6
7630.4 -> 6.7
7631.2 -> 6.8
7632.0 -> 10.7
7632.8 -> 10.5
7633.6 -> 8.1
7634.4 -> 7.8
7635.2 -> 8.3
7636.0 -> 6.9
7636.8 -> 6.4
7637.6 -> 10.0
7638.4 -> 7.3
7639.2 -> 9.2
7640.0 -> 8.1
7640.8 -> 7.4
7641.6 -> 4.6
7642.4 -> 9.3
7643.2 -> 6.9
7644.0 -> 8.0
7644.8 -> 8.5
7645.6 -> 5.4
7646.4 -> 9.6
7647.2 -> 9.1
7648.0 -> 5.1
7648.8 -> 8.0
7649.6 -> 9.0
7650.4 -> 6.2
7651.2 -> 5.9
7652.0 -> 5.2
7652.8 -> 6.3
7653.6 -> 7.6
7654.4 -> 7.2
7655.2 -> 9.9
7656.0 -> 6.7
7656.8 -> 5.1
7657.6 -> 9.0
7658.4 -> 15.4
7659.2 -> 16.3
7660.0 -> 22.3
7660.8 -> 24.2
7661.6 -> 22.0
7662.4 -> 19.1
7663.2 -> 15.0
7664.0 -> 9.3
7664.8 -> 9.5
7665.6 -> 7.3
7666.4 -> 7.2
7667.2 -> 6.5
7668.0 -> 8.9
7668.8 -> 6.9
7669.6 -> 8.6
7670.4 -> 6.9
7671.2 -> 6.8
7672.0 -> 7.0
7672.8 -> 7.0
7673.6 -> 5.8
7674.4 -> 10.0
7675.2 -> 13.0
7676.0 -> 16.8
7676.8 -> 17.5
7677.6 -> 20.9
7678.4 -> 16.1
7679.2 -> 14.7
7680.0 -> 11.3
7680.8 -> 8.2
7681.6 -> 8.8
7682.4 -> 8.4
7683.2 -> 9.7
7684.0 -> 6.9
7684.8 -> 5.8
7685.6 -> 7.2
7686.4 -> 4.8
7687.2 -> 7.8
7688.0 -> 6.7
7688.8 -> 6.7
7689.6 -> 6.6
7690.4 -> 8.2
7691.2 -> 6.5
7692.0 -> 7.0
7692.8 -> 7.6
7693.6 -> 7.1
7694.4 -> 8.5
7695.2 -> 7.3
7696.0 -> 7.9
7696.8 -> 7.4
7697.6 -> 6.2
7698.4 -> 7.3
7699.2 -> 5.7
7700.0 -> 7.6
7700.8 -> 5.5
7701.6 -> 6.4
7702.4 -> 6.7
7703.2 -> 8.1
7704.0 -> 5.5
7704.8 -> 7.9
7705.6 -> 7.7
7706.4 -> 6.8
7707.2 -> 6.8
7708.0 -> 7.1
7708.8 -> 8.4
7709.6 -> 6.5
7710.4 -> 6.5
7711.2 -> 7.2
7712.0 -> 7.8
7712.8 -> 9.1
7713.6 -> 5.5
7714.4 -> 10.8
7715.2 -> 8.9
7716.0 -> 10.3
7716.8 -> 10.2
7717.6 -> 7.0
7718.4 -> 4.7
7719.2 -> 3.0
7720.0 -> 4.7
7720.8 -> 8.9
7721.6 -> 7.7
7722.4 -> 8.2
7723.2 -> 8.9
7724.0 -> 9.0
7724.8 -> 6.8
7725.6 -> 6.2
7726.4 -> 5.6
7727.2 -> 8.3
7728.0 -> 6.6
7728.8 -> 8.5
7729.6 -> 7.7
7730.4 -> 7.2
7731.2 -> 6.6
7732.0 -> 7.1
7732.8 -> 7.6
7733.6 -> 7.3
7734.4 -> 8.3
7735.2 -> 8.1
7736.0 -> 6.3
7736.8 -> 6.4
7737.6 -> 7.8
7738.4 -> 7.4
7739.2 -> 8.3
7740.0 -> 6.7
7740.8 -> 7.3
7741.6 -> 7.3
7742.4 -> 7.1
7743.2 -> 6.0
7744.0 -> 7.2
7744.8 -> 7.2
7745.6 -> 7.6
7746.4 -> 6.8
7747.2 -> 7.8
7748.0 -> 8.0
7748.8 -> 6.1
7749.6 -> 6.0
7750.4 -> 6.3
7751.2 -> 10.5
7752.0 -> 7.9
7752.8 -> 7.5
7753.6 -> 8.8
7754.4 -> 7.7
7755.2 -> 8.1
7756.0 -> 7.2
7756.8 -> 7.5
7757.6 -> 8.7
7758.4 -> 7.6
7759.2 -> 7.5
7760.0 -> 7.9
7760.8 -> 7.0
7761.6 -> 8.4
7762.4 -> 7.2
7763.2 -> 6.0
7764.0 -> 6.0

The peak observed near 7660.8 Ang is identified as [S II]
